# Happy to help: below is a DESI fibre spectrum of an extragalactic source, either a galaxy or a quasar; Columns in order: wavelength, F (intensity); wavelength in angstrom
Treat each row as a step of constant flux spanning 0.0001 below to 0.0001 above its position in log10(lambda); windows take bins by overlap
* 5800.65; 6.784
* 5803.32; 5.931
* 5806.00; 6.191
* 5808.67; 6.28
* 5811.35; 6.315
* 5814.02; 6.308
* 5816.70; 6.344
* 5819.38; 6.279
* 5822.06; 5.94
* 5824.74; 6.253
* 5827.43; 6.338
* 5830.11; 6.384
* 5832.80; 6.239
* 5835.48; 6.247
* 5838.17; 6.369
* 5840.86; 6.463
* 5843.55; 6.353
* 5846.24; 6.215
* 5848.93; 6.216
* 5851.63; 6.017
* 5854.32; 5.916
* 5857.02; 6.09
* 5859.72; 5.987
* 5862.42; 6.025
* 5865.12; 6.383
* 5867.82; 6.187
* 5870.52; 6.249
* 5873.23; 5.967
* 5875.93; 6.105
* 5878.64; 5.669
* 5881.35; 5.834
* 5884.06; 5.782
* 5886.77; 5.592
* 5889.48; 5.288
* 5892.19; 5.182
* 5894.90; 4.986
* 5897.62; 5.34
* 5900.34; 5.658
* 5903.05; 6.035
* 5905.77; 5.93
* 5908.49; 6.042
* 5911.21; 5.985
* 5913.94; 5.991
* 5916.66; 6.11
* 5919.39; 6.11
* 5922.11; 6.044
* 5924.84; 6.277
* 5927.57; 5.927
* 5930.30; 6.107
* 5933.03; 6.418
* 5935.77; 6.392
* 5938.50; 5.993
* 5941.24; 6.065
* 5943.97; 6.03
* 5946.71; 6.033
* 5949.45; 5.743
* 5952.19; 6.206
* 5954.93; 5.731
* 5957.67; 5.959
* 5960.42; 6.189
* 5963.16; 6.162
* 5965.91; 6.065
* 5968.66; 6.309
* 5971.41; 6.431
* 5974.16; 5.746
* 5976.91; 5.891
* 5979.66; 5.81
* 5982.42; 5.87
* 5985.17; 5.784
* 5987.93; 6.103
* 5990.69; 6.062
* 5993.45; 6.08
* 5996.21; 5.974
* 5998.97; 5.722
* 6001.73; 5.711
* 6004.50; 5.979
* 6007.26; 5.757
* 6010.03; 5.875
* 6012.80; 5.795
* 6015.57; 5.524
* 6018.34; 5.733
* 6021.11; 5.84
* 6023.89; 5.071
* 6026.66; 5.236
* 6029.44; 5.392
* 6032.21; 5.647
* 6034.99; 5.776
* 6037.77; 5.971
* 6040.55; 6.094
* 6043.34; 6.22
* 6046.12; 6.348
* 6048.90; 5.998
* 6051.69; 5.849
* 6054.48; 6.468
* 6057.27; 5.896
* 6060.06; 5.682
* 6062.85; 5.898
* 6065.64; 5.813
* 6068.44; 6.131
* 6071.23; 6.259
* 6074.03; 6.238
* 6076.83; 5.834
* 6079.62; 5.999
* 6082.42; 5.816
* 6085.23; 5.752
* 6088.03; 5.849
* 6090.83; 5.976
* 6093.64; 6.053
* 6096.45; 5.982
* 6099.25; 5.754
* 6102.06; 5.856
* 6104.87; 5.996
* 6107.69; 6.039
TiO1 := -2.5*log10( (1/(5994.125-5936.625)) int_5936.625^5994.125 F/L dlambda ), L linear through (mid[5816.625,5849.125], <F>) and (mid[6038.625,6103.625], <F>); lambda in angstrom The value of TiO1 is 0.02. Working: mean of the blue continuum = 6.28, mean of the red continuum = 5.99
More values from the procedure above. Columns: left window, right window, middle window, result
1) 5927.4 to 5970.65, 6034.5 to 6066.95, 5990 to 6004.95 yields 0.026 mag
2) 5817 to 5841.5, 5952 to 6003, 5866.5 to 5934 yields 0.048 mag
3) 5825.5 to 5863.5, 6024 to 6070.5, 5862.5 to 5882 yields 0.018 mag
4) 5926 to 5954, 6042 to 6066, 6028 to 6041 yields 0.053 mag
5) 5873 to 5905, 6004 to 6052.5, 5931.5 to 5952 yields -0.078 mag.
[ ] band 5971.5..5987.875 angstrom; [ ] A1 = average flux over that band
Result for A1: 5.89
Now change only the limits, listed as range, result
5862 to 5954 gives 5.93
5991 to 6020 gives 5.83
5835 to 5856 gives 6.22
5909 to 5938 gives 6.13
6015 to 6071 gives 5.84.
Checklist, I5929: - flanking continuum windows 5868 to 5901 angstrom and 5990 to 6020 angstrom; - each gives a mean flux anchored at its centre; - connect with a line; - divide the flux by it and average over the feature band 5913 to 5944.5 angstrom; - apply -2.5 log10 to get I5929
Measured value -0.07 mag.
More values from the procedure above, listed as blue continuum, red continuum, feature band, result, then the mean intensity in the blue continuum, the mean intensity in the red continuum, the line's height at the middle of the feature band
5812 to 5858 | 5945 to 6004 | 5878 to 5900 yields 0.13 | 6.24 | 5.98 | 6.14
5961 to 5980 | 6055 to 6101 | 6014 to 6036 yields 0.09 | 6.08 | 5.94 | 6.01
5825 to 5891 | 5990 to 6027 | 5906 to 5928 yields -0.02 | 6.08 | 5.75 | 5.95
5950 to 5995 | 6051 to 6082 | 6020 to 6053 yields 0.04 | 6.02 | 6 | 6.01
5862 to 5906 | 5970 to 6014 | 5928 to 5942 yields -0.06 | 5.77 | 5.91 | 5.84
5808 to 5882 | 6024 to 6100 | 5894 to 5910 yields 0.08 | 6.18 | 5.91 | 6.11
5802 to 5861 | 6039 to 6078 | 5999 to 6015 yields 0.05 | 6.21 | 6.05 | 6.09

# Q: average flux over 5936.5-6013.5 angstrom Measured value 5.97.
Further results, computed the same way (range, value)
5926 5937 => 6.21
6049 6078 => 6.01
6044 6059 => 6.11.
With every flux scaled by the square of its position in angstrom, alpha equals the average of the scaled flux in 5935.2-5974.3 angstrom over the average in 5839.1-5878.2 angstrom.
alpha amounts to 1.0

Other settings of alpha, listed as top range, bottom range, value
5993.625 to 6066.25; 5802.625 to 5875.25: 1.00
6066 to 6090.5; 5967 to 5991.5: 1.03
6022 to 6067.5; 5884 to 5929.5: 1.06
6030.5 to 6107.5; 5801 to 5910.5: 1.06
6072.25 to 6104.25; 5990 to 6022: 1.04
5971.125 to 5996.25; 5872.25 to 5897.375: 1.10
